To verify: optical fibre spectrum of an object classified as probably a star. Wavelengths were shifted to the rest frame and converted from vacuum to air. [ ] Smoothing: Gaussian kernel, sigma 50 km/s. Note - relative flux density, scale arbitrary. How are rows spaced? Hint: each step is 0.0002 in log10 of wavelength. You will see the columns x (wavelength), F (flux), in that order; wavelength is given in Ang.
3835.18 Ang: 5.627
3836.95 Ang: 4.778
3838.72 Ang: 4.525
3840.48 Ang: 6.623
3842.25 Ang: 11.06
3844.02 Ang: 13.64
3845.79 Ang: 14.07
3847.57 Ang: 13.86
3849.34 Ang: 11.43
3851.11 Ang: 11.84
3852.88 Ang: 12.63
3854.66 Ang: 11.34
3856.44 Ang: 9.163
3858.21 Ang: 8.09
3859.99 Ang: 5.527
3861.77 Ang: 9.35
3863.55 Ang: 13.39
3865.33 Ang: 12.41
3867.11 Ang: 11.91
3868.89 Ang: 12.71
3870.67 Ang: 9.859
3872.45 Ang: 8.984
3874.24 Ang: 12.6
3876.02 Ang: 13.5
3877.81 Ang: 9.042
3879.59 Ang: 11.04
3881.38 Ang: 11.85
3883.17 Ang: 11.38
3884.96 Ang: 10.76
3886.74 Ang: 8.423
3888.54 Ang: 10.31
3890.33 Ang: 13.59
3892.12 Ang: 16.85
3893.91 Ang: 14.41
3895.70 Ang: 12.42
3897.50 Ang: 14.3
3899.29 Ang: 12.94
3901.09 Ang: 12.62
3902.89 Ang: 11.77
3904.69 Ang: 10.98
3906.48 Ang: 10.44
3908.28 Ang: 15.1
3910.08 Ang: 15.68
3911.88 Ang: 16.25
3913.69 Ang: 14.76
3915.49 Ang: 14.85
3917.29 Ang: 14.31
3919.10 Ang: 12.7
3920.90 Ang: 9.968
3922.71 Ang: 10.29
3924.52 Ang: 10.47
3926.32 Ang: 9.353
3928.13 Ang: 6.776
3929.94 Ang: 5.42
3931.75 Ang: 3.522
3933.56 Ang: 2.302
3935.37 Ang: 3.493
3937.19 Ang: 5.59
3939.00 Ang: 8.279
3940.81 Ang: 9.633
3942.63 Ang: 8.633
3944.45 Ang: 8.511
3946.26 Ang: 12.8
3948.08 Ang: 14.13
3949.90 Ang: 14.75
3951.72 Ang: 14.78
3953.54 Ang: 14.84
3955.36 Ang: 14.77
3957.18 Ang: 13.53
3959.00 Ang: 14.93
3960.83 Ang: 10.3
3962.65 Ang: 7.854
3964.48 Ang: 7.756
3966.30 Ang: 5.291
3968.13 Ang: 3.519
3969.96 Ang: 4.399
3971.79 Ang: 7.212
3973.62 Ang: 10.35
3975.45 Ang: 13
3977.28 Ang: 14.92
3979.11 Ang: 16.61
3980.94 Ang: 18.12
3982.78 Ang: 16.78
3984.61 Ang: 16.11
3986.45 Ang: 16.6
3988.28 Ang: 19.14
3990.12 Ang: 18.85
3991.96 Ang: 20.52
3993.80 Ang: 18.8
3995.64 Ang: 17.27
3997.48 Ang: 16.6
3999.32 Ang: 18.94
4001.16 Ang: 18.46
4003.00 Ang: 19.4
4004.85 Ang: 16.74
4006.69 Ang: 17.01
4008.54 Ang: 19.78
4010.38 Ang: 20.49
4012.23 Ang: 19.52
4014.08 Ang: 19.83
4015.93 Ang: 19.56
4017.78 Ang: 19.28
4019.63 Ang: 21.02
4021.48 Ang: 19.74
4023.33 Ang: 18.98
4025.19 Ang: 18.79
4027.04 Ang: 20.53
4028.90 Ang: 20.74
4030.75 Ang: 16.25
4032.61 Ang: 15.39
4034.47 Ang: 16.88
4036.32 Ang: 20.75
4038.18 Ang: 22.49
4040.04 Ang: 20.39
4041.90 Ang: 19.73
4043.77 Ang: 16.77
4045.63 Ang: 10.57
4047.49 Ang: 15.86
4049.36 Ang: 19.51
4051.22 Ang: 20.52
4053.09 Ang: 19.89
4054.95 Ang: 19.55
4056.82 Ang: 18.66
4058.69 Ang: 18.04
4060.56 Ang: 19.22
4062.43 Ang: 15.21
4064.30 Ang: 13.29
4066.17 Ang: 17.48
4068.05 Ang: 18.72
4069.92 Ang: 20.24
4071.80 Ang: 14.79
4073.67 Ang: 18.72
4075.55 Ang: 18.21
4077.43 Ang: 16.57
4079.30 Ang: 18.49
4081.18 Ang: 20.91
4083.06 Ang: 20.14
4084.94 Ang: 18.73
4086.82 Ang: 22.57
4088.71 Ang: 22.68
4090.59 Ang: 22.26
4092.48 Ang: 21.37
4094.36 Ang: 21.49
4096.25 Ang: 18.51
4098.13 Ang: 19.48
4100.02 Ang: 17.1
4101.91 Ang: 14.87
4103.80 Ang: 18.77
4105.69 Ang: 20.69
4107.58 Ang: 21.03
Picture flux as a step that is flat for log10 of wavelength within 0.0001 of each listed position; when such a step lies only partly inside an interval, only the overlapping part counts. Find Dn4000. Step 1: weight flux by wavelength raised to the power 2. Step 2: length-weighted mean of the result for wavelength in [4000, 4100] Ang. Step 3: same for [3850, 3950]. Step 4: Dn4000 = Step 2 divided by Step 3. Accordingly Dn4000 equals 1.86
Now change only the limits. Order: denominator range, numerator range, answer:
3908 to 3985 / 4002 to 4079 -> 1.77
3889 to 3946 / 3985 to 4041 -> 1.83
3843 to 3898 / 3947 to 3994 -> 1.21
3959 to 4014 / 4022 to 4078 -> 1.25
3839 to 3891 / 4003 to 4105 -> 1.88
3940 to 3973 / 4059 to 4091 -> 1.90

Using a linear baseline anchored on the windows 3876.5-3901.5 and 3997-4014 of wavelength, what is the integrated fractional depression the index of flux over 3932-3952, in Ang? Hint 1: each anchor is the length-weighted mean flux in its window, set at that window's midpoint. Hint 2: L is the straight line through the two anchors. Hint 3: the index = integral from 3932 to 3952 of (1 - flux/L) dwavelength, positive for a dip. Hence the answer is 8.2 Ang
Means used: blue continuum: 12.2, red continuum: 18.7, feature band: 9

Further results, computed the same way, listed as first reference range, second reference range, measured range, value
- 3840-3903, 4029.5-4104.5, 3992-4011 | -2.6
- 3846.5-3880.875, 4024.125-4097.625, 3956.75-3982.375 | 7.7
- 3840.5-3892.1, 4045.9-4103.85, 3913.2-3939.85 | 9.1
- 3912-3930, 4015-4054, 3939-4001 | 5.7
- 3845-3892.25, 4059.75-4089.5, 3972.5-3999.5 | -2.3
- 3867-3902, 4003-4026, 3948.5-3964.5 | 3.0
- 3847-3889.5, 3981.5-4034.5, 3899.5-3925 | 0.7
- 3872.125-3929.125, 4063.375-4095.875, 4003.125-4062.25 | -4.9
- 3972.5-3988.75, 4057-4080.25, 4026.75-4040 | -1.9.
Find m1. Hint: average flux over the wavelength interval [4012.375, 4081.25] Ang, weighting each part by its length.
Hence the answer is 18.4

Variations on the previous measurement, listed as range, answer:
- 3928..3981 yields 9.79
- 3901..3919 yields 13.7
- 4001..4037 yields 19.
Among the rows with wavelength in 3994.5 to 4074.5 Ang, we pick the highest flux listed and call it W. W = 22.49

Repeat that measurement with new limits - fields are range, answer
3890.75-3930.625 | 16.85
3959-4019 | 20.52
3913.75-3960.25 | 14.93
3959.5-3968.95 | 10.3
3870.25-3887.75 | 13.5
